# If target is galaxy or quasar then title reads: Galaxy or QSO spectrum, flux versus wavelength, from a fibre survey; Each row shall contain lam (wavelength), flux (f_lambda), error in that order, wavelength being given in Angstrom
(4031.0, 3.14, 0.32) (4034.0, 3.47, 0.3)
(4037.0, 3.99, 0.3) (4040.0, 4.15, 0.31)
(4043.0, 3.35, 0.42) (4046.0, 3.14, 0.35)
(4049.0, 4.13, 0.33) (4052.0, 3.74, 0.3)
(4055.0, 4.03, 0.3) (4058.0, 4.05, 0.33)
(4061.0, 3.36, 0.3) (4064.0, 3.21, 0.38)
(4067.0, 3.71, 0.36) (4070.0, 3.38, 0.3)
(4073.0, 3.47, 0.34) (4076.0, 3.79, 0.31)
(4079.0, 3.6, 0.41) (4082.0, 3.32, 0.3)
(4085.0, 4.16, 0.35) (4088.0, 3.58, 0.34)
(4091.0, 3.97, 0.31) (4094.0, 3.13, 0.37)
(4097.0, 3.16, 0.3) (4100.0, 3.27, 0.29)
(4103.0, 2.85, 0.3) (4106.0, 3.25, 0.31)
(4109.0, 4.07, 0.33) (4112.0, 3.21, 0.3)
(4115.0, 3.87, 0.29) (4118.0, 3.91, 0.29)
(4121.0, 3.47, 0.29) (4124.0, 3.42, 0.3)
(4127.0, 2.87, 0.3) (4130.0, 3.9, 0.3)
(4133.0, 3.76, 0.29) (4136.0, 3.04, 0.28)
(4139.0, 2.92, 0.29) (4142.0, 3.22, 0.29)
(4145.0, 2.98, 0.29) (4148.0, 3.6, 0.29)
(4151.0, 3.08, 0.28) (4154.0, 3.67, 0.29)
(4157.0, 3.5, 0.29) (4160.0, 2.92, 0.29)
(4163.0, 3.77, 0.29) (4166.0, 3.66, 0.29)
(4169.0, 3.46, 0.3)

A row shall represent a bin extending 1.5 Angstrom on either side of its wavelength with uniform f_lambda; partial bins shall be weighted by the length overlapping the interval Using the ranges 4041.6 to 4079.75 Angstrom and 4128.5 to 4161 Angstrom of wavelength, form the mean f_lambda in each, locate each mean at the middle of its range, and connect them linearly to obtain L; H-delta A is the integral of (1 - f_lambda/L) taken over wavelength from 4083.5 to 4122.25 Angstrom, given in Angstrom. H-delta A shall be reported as -0.7 Angstrom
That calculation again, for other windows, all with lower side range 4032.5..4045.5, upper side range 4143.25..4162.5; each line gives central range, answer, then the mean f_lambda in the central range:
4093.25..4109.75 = 1.07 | 3.26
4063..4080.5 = 0.24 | 3.54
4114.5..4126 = -0.64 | 3.62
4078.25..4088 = -0.37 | 3.68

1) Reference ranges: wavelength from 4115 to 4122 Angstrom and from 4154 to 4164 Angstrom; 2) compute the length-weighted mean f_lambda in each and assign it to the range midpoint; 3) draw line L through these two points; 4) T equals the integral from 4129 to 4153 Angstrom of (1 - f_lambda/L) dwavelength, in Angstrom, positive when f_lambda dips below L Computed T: 1.73 Angstrom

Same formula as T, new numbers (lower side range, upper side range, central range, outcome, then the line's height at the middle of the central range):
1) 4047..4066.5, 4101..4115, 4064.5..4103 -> 0.5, 3.56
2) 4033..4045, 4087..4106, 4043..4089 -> -1.4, 3.53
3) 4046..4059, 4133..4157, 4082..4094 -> -0.3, 3.65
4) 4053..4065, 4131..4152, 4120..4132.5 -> -0.4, 3.33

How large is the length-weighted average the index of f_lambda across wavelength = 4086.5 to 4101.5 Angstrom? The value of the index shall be 3.42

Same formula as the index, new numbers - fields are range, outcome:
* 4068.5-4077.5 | 3.55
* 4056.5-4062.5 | 3.7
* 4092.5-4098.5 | 3.15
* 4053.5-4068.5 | 3.67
